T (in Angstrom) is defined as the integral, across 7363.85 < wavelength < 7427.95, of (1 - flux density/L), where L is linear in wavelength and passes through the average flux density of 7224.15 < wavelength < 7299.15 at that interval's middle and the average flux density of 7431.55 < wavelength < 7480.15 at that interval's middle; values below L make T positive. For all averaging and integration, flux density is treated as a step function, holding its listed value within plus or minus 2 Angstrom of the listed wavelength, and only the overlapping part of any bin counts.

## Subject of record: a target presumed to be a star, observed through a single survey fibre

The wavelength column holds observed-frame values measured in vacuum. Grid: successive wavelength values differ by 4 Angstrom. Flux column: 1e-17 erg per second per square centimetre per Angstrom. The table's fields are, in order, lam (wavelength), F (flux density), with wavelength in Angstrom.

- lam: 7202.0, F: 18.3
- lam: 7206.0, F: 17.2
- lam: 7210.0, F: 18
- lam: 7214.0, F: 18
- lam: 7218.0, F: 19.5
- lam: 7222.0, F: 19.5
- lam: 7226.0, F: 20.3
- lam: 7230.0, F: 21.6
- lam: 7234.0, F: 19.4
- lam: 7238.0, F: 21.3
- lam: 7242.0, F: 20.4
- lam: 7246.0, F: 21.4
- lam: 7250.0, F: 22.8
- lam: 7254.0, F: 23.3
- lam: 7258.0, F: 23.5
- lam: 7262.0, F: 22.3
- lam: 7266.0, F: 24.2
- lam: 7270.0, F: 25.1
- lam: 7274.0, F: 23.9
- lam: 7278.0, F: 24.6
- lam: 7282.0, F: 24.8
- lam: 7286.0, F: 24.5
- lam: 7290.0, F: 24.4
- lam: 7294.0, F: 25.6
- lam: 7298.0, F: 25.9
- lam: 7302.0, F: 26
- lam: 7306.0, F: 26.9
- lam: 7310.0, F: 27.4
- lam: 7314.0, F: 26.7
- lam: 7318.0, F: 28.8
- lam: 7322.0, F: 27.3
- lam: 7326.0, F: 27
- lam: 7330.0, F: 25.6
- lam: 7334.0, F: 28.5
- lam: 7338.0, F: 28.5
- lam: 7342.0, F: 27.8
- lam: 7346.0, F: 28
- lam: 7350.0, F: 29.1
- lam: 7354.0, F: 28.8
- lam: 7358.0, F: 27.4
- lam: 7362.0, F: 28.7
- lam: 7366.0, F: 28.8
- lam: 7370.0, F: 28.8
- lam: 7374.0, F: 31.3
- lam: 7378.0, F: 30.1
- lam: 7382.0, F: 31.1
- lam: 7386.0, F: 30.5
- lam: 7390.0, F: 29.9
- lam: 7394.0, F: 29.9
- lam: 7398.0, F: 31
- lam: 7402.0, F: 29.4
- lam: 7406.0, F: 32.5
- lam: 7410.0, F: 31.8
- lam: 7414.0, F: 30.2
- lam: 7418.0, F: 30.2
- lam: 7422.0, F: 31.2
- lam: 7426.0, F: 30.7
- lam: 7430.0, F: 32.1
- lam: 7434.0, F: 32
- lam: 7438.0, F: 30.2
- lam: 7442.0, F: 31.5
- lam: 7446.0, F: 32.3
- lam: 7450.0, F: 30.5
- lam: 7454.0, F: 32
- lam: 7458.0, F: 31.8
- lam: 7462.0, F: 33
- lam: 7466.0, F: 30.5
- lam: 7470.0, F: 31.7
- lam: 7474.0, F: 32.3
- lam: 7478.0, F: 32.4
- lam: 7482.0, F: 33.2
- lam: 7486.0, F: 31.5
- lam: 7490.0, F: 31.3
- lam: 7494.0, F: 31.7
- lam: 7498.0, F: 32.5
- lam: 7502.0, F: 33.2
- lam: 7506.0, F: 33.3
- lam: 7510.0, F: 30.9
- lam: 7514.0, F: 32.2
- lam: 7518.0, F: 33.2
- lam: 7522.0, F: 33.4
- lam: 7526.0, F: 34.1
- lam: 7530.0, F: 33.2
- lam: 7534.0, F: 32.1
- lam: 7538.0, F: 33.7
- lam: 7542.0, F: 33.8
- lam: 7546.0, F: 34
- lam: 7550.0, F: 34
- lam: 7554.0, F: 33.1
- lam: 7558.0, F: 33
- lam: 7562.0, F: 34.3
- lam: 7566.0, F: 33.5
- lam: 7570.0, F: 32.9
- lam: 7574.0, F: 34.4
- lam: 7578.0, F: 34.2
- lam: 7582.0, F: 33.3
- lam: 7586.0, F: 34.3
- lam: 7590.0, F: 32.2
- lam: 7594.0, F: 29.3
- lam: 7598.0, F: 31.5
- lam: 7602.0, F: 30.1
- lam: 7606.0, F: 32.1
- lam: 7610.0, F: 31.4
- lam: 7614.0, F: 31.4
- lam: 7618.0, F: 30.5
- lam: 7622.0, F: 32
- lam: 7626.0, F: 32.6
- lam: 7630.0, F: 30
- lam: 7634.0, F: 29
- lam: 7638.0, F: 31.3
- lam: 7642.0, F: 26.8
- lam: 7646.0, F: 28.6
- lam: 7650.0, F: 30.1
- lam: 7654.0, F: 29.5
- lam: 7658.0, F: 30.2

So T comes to -3.2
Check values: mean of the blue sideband 23.1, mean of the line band 30.5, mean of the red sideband 31.7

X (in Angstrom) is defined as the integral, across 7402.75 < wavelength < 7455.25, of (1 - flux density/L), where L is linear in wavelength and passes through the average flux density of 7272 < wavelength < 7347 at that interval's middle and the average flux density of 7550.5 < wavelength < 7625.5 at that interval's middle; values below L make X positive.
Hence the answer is -4.1 Angstrom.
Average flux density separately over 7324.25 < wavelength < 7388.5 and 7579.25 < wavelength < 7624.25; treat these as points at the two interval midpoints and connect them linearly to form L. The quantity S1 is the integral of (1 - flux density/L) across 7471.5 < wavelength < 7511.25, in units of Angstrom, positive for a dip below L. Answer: -2.5 Angstrom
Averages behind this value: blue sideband 28.8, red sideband 31.7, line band 32.2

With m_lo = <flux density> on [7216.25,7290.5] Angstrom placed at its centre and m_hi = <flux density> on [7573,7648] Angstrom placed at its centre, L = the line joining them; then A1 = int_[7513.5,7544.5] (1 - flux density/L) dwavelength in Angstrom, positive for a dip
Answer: -4.3 Angstrom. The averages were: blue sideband 22.4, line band 33.3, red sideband 31.3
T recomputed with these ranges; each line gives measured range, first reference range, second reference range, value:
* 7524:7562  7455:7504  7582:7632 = -2.0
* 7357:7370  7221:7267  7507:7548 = -1.0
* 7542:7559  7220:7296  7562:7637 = -1.6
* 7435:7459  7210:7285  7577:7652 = -4.0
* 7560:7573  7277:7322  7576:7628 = -1.0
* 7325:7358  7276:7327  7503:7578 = -0.7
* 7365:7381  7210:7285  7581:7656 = -3.2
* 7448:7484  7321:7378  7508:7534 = -0.7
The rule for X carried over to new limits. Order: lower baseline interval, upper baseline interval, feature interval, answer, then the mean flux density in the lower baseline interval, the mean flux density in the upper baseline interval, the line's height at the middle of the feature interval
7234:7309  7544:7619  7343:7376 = -3.1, 23.9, 32.6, 26.4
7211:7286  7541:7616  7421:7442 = -2.5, 22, 32.8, 28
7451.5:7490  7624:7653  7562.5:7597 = -2.8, 32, 29.8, 30.5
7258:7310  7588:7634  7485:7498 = -1.3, 24.9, 31.1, 28.8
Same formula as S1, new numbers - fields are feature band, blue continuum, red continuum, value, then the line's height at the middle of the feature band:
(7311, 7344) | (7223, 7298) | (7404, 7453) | -1.5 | 26.3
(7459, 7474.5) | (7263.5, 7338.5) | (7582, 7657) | -1.8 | 28.5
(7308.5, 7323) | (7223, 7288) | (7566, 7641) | -2.0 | 24.2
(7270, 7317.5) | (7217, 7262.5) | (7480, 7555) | -4.2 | 23.5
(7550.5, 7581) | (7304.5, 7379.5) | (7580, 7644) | -3.0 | 30.6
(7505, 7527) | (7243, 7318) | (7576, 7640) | -2.3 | 29.6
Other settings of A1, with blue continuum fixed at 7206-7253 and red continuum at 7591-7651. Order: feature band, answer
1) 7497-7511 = -2.7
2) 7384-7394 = -2.4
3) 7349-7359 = -2.2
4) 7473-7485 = -2.6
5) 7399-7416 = -4.2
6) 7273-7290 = -2.3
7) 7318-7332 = -2.7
